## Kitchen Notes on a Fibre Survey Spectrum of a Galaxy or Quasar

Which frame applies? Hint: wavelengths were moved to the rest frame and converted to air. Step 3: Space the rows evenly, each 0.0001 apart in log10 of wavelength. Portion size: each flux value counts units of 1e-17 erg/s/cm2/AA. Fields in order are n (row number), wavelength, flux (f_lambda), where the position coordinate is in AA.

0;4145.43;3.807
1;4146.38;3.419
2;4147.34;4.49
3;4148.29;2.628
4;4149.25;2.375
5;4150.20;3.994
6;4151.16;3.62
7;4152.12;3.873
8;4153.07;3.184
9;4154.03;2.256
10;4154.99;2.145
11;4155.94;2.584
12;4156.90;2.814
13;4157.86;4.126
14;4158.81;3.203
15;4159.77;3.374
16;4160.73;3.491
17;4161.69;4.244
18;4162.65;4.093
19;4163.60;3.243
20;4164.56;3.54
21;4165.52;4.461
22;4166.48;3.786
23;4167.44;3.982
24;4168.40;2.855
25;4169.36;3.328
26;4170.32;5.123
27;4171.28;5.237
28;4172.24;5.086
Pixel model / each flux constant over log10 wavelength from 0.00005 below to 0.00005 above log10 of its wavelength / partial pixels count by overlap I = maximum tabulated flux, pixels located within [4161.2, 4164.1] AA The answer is 4.244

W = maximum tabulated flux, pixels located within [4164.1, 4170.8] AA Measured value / 5.123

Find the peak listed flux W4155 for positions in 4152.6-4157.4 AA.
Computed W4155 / 3.184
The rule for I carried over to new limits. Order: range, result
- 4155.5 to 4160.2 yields 4.126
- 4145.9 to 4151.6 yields 4.49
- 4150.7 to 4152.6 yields 3.873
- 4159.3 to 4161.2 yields 3.491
